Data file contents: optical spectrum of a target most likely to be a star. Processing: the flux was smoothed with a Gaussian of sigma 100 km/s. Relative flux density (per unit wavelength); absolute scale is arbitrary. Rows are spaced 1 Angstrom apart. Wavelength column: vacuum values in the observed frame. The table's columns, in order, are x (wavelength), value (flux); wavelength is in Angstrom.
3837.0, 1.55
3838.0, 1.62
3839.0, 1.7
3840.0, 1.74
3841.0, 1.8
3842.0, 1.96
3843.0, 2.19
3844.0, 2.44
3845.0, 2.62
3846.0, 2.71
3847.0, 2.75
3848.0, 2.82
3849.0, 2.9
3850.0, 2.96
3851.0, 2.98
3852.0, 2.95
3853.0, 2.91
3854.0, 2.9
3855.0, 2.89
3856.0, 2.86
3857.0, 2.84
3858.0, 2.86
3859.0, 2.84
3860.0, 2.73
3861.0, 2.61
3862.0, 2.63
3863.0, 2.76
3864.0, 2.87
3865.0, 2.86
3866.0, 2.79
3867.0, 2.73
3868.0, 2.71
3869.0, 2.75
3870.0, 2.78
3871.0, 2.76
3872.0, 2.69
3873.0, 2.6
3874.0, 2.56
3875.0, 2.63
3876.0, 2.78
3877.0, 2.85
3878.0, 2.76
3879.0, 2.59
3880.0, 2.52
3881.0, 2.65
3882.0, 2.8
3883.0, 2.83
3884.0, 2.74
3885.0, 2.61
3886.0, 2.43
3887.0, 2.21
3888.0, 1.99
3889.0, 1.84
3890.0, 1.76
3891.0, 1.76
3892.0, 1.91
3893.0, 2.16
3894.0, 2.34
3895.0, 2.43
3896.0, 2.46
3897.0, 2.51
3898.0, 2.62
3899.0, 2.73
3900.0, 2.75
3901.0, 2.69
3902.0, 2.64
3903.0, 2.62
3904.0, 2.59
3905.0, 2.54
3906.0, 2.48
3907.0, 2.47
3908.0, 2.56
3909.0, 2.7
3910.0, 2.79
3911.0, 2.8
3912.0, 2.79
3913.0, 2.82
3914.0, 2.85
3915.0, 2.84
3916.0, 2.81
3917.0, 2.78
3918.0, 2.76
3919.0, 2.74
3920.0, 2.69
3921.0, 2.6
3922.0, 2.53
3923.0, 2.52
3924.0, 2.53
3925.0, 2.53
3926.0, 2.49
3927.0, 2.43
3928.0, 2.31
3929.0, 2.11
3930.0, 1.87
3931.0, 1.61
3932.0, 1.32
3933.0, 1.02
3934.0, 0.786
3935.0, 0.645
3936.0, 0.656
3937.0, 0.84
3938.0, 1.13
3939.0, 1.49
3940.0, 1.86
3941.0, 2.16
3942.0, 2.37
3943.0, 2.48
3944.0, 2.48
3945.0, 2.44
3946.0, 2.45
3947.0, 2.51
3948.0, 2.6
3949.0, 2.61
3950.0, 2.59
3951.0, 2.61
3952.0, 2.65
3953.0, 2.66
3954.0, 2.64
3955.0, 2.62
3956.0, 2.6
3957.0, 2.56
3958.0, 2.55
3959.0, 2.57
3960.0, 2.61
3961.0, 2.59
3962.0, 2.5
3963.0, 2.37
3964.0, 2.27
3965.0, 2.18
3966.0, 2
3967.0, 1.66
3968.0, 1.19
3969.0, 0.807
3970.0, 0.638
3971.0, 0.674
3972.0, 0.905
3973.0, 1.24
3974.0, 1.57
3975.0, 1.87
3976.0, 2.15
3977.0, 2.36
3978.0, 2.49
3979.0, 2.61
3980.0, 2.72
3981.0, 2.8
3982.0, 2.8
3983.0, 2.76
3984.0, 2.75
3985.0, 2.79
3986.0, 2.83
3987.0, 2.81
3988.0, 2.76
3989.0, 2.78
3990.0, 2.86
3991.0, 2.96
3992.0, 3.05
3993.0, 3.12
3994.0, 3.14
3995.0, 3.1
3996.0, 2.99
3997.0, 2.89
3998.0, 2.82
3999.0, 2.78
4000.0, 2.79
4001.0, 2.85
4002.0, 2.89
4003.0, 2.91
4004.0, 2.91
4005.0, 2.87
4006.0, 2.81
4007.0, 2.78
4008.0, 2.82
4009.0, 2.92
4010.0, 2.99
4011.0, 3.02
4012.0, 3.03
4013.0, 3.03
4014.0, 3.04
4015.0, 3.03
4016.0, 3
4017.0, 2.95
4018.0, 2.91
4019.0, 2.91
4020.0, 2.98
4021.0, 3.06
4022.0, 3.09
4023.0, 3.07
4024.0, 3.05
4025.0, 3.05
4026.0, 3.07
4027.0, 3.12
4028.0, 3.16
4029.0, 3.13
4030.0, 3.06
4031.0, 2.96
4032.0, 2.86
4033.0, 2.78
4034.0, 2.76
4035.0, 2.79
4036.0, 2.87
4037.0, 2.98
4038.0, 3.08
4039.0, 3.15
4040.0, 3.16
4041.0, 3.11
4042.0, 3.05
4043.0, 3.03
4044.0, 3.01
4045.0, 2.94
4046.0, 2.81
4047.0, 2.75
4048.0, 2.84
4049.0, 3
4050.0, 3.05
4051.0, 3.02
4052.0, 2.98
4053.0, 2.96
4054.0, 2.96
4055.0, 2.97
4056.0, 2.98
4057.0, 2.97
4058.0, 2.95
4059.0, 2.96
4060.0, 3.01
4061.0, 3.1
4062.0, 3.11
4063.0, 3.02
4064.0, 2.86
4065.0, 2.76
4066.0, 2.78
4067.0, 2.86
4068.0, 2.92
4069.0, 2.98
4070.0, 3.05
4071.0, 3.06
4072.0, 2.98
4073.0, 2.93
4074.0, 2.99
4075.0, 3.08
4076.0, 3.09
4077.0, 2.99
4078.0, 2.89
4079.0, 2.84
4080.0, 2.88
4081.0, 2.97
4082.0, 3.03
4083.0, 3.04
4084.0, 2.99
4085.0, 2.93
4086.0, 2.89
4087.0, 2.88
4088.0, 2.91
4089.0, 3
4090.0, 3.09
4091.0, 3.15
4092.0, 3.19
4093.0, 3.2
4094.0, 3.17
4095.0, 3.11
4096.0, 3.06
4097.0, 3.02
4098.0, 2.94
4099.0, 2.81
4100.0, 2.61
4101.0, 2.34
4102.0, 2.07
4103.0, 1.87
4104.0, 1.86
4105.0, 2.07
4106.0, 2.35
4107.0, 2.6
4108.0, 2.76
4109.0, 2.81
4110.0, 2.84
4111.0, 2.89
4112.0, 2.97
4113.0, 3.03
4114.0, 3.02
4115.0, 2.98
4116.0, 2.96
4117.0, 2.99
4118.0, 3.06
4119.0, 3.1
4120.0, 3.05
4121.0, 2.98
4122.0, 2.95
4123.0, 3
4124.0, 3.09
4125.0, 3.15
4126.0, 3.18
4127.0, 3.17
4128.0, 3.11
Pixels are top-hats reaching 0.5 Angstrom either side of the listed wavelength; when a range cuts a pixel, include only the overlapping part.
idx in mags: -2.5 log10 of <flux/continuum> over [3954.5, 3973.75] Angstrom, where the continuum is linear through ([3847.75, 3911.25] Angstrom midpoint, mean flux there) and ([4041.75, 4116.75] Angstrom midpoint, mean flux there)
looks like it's 0.39 mag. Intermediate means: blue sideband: 2.62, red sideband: 2.89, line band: 1.92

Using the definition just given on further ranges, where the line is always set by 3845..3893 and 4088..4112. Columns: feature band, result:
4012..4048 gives -0.11 mag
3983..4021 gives -0.08 mag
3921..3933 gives 0.22 mag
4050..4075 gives -0.09 mag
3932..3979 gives 0.33 mag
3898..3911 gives 0.01 mag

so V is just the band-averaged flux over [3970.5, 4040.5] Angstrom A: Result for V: 2.79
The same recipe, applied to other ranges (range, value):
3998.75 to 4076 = 2.97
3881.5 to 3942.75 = 2.27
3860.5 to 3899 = 2.54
